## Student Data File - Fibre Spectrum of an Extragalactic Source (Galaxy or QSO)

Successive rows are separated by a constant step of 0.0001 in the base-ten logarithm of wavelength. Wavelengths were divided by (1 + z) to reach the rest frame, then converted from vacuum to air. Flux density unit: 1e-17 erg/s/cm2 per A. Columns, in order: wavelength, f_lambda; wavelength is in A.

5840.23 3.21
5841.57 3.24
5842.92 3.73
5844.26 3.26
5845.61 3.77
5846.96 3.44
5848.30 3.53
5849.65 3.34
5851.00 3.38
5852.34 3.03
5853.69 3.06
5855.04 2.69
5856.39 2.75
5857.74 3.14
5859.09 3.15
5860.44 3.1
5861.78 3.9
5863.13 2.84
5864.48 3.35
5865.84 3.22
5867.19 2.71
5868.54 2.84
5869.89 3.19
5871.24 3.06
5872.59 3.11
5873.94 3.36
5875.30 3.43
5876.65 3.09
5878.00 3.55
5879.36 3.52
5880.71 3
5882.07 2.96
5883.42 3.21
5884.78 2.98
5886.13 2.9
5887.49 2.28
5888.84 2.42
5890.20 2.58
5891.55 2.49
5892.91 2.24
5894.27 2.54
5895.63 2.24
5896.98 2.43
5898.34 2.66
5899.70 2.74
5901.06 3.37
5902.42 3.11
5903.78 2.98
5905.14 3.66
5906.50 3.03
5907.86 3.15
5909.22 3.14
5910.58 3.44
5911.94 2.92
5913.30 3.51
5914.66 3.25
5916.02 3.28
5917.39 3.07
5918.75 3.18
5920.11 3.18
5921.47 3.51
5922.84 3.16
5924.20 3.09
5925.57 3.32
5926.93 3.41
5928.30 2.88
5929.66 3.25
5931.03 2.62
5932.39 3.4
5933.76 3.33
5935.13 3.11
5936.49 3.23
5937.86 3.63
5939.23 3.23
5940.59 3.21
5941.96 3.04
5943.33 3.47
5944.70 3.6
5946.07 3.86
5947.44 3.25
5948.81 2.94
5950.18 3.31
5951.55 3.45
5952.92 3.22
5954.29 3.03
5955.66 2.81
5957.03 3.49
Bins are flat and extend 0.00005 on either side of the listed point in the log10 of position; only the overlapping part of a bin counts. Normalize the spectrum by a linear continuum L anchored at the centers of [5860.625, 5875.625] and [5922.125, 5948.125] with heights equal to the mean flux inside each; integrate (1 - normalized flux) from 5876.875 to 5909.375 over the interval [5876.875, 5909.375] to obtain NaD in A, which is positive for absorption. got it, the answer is 3.3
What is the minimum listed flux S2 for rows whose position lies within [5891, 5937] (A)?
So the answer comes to 2.24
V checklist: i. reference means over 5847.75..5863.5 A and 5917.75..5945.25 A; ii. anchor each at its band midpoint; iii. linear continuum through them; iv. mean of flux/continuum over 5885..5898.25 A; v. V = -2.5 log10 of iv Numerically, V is 0.274 mag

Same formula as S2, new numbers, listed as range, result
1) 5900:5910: 2.98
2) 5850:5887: 2.69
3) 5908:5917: 2.92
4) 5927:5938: 2.62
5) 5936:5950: 2.94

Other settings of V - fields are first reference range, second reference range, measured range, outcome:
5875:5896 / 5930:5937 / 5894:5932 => -0.026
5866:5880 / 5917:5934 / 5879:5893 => 0.146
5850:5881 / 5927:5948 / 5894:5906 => 0.122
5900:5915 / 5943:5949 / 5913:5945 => 0.037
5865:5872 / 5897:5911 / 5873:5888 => -0.031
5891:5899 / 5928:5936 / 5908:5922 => -0.160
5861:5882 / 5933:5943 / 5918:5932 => 0.029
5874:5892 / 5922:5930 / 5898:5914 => -0.022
